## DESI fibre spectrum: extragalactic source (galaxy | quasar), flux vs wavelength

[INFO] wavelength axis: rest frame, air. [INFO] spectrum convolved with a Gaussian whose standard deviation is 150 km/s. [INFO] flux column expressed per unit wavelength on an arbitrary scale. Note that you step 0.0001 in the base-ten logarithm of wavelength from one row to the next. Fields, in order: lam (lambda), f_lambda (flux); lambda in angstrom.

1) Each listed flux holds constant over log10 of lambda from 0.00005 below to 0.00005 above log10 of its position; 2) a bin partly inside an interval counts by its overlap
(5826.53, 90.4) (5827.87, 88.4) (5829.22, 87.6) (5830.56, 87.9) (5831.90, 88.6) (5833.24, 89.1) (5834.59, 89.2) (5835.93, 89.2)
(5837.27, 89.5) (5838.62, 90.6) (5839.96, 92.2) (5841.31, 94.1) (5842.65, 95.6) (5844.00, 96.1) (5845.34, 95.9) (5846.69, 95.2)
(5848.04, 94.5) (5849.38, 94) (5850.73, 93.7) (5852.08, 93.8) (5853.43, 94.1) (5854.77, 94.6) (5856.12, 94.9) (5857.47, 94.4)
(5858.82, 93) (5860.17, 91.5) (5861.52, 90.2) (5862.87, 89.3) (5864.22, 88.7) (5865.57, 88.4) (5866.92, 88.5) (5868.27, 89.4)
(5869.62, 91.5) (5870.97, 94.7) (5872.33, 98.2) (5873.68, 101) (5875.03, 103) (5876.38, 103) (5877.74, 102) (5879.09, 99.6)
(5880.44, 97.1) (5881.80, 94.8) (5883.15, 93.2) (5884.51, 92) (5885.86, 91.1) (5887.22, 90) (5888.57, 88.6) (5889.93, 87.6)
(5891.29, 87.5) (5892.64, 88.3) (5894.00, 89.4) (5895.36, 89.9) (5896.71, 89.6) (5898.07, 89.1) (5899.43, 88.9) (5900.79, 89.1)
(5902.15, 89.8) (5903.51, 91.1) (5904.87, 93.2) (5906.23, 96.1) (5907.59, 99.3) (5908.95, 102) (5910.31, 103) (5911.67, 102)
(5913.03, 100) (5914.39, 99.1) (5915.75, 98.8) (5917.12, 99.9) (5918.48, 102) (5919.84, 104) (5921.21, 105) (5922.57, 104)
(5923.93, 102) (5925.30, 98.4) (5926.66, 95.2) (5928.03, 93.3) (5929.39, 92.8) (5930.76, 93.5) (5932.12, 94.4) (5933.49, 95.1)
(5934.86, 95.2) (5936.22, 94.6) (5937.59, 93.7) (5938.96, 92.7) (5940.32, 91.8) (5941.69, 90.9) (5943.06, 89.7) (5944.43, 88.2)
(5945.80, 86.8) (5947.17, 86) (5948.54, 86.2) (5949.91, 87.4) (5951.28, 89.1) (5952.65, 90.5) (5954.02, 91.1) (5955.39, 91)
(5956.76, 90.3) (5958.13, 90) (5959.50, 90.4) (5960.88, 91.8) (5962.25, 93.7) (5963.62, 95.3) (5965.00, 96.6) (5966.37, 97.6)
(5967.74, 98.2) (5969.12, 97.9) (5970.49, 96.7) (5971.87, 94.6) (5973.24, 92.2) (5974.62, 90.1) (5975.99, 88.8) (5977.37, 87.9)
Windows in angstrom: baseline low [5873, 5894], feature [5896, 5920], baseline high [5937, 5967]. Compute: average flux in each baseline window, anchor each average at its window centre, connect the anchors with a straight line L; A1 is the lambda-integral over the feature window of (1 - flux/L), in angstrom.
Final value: -0.8 angstrom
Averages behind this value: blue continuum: 94.4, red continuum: 90.9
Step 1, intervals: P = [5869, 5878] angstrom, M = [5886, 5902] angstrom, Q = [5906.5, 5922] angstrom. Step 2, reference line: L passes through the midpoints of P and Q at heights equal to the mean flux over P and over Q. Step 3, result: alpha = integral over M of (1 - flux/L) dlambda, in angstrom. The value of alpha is 1.8 angstrom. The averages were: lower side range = 98.9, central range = 89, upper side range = 101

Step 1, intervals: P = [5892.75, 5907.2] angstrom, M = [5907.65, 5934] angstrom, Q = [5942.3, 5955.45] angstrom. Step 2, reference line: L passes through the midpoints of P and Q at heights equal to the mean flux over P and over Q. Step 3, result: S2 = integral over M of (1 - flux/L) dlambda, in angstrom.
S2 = -2.78 angstrom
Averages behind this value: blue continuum 90.7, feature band 99.2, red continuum 88.5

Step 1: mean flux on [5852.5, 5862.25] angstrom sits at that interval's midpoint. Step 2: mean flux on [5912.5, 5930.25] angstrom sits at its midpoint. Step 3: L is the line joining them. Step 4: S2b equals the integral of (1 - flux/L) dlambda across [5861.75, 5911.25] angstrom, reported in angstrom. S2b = 1.43 angstrom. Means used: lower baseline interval 93.2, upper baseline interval 99.5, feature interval 93.3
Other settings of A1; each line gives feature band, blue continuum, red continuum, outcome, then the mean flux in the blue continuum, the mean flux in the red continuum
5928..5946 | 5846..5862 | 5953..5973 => 0.26 angstrom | 93.7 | 93.9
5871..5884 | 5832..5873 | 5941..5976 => -0.92 angstrom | 92.4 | 91.6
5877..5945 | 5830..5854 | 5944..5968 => -2.38 angstrom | 92.4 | 91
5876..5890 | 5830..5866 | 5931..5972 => -0.36 angstrom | 92.2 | 92.2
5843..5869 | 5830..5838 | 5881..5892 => -0.88 angstrom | 89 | 90.7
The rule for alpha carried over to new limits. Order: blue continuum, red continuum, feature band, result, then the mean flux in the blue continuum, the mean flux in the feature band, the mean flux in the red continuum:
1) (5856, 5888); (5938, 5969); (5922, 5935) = -0.6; 94.1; 96.3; 91.3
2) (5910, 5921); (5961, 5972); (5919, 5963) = 2.5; 101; 93.1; 96.2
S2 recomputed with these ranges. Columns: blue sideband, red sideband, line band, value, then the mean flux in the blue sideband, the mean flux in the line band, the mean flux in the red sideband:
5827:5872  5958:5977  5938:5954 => 0.7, 91.8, 89.2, 93.9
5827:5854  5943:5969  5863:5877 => -0.4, 91.9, 94.4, 91.2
